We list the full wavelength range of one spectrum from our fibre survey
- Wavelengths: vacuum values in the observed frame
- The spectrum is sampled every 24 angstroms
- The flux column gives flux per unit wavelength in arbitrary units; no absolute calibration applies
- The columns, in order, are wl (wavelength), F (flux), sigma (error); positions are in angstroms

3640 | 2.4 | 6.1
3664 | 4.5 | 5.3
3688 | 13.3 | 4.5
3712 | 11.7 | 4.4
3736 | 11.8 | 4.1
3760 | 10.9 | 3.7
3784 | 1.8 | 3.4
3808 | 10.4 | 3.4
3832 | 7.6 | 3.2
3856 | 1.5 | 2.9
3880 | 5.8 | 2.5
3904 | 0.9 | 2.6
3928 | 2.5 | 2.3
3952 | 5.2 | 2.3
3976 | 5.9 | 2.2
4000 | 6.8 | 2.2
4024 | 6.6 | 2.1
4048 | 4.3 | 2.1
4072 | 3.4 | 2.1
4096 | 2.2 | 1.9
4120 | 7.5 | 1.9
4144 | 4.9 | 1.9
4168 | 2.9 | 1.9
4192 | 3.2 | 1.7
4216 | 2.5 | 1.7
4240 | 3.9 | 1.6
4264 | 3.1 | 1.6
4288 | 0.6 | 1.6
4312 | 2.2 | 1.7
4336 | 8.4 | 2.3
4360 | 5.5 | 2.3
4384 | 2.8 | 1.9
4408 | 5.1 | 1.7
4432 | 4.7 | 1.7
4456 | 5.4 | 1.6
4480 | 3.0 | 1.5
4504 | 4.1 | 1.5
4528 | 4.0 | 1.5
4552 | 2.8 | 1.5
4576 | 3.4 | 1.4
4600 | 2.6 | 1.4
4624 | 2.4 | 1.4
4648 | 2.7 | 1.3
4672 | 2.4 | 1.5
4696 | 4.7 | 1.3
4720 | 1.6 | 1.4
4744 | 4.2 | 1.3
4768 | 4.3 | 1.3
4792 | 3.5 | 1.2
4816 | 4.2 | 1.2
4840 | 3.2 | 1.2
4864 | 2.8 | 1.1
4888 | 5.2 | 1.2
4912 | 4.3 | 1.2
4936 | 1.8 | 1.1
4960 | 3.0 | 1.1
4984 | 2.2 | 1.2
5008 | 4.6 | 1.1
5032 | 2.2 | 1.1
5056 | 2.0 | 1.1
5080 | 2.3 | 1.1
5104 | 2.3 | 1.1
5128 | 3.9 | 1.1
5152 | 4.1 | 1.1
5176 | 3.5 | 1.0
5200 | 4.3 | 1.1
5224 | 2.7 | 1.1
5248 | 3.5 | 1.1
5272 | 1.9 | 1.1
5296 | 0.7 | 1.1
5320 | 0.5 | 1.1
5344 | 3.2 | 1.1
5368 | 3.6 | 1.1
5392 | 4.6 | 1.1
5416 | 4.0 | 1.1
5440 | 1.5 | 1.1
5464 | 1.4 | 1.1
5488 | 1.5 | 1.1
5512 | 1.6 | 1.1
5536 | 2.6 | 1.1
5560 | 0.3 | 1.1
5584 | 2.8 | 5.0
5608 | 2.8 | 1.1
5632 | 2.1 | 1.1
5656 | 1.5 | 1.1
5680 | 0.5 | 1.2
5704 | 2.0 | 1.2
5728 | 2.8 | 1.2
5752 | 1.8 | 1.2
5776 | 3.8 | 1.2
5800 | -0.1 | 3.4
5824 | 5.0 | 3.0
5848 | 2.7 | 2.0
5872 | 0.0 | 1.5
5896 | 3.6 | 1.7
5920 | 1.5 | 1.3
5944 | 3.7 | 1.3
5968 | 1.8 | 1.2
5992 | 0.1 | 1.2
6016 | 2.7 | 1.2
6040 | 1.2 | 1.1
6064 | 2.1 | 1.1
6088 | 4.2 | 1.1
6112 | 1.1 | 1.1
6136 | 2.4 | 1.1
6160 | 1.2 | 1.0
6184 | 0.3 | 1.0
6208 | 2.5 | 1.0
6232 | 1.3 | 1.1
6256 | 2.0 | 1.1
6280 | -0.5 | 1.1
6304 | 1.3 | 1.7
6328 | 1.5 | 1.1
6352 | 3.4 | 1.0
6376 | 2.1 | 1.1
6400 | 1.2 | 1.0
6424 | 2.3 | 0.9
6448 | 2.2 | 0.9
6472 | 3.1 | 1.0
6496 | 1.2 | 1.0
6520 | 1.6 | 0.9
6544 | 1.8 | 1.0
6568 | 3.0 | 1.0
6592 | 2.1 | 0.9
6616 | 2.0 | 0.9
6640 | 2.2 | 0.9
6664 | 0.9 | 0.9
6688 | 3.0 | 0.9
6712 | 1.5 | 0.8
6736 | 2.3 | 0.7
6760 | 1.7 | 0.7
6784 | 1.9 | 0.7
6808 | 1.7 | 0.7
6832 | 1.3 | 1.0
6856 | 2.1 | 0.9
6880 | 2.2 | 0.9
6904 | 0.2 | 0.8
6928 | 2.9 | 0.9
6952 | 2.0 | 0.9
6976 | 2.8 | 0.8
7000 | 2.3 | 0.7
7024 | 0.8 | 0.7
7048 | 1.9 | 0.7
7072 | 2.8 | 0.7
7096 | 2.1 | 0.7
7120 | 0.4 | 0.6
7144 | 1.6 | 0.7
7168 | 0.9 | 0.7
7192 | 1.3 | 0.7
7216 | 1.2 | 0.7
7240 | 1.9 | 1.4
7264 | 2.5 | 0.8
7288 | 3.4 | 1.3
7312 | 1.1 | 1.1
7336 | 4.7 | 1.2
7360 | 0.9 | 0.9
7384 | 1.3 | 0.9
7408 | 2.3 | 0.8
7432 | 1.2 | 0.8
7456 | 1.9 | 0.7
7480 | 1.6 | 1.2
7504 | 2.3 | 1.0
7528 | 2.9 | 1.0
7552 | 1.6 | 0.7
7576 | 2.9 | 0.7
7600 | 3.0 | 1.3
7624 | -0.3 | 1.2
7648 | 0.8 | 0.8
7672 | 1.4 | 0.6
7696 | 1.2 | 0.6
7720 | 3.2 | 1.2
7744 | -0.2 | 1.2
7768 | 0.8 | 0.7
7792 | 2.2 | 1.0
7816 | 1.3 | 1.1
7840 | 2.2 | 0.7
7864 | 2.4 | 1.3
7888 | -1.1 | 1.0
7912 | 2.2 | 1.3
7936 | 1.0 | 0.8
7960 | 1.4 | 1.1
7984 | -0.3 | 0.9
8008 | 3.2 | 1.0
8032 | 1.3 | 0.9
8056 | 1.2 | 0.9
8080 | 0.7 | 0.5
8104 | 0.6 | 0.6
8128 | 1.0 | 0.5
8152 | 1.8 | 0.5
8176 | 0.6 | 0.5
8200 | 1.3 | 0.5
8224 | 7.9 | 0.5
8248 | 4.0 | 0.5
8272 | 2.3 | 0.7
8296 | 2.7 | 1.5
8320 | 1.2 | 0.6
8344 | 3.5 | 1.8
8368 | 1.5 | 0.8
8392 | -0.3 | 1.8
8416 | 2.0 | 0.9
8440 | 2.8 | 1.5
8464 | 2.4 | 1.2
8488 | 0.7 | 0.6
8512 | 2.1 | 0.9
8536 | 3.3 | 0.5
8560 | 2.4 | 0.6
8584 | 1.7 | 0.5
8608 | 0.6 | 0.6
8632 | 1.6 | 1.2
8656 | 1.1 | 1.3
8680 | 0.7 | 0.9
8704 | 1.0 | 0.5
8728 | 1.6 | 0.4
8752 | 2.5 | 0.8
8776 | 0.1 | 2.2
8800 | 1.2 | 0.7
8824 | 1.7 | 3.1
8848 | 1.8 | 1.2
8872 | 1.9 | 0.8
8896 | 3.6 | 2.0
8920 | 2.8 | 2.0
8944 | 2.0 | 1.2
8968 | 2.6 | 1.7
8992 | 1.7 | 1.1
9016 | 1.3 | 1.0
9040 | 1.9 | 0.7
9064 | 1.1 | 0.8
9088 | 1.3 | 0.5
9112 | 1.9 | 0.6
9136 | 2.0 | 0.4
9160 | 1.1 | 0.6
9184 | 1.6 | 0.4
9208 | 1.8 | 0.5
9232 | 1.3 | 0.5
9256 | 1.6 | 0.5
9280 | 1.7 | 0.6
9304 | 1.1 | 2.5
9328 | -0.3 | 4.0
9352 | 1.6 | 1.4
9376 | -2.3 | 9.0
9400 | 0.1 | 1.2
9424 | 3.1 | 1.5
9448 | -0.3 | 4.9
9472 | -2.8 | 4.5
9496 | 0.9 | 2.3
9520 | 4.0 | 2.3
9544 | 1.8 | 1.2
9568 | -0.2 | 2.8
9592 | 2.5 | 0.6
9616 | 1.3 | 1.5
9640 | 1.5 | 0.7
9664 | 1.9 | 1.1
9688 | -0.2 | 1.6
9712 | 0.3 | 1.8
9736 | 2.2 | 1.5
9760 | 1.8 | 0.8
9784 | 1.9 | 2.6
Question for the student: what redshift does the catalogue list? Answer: 1.21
